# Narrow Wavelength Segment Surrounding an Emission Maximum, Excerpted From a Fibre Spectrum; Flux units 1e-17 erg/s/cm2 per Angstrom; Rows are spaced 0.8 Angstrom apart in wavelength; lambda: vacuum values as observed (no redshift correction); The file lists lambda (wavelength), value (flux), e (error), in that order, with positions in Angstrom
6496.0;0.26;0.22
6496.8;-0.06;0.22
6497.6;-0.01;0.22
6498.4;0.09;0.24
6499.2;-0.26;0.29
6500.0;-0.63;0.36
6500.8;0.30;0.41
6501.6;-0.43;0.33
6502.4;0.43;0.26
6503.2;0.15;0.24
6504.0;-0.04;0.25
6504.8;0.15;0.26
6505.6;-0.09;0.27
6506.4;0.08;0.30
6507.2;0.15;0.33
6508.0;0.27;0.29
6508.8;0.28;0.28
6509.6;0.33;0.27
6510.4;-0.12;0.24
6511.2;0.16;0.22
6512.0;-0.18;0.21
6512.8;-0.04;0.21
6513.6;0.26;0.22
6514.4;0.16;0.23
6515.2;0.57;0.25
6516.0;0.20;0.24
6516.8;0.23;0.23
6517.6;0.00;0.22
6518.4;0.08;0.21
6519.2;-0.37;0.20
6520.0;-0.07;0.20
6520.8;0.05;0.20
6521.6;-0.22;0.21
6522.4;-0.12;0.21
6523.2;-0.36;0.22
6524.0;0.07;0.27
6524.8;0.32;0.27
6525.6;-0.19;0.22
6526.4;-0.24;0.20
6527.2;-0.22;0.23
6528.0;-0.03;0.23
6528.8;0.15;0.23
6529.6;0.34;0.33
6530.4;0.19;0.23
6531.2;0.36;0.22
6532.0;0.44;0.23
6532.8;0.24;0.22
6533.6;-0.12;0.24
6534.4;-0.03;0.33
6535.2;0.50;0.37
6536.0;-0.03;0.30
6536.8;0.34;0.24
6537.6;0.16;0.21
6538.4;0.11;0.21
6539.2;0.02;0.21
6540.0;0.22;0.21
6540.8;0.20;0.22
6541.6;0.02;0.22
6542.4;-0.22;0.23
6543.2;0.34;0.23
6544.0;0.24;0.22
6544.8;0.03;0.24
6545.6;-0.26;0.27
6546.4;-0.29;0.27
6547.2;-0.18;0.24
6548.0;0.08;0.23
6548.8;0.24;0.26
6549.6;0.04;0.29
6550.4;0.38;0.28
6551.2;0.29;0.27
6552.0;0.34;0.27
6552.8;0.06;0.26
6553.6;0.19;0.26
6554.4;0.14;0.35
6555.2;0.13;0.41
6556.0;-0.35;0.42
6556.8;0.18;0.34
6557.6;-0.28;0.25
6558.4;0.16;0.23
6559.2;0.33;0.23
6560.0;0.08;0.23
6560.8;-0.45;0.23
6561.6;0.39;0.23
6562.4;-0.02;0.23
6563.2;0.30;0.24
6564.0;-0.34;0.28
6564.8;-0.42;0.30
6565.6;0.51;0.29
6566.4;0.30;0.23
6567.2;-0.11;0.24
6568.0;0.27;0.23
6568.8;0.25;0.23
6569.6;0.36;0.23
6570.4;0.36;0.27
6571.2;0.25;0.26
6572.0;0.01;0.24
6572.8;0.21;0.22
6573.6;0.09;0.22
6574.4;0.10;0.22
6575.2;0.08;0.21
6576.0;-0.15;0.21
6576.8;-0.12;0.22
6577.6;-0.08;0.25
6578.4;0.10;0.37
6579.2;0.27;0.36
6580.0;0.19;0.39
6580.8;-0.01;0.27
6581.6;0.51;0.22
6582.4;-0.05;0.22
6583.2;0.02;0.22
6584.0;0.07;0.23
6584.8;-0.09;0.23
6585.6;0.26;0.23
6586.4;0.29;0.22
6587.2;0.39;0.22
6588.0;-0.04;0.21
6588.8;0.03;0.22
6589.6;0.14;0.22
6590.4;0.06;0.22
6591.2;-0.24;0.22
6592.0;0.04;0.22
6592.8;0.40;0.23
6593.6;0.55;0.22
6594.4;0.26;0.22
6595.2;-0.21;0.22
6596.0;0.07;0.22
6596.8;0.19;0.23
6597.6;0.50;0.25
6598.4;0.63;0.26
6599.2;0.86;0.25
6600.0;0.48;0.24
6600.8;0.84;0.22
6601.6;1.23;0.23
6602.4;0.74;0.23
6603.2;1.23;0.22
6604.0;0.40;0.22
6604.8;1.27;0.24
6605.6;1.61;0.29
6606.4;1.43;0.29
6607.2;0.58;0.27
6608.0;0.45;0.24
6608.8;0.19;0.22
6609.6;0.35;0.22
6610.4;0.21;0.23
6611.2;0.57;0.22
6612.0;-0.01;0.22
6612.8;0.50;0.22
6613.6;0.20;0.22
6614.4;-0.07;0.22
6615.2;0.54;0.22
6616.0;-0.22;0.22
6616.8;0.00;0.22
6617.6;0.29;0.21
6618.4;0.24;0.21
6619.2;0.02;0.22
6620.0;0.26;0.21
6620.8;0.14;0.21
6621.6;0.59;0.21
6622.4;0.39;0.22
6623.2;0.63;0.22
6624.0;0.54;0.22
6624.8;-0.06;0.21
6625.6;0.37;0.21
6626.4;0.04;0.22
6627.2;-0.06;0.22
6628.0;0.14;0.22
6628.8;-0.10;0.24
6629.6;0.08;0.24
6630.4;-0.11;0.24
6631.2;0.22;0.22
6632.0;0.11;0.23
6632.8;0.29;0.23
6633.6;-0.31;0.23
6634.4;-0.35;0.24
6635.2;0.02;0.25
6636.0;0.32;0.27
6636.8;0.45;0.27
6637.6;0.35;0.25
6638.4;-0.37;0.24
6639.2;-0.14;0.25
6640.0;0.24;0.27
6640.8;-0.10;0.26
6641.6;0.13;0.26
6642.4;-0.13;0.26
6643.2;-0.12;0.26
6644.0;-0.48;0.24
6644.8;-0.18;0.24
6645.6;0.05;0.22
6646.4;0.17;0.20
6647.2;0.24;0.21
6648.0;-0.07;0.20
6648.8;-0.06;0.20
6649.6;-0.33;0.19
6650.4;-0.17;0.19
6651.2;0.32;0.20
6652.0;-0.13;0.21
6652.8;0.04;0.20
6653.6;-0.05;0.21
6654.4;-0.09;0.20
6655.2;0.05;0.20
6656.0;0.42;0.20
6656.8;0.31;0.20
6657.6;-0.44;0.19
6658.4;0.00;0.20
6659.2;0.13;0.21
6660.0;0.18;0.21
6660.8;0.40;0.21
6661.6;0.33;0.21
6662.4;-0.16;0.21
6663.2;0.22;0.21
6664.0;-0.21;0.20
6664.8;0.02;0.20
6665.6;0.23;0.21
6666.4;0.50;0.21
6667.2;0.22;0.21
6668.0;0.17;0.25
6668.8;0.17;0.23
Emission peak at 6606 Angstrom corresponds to [O II]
